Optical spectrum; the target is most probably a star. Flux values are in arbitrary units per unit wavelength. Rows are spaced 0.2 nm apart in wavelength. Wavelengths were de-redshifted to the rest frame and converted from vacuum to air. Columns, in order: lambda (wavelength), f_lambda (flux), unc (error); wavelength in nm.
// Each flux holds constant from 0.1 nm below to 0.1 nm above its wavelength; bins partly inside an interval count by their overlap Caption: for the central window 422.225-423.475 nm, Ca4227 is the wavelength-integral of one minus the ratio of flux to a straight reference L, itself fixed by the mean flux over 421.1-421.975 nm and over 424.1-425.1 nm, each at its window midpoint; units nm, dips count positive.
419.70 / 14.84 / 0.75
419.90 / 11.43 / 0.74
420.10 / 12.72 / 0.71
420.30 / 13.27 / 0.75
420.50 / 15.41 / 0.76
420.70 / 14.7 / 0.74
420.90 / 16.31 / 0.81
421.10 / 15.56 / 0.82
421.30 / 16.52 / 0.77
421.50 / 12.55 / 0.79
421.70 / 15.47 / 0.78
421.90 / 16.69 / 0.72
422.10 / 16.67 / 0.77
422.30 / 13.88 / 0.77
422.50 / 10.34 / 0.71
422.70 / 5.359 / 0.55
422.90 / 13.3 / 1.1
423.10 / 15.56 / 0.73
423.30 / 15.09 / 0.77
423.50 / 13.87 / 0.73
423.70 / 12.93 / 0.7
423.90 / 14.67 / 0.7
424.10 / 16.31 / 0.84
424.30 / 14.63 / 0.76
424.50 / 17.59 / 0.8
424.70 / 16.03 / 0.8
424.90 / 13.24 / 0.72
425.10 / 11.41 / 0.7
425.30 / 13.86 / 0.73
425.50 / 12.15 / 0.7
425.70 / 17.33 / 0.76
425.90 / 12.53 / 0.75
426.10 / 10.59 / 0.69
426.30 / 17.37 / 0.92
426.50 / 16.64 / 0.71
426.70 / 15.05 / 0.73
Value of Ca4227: 0.24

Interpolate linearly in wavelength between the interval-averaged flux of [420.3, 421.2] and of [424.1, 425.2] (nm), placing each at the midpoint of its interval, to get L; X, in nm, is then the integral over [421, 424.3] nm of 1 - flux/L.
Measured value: 0.206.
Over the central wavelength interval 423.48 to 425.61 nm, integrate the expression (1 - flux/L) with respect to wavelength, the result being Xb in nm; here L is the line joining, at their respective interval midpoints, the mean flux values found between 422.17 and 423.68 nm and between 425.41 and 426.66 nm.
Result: -0.11 nm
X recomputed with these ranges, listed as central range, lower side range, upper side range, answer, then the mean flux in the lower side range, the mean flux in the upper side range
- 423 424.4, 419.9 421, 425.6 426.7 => -0.01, 14.2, 14.9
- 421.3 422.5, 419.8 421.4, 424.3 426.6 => -0.03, 14.5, 14.4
